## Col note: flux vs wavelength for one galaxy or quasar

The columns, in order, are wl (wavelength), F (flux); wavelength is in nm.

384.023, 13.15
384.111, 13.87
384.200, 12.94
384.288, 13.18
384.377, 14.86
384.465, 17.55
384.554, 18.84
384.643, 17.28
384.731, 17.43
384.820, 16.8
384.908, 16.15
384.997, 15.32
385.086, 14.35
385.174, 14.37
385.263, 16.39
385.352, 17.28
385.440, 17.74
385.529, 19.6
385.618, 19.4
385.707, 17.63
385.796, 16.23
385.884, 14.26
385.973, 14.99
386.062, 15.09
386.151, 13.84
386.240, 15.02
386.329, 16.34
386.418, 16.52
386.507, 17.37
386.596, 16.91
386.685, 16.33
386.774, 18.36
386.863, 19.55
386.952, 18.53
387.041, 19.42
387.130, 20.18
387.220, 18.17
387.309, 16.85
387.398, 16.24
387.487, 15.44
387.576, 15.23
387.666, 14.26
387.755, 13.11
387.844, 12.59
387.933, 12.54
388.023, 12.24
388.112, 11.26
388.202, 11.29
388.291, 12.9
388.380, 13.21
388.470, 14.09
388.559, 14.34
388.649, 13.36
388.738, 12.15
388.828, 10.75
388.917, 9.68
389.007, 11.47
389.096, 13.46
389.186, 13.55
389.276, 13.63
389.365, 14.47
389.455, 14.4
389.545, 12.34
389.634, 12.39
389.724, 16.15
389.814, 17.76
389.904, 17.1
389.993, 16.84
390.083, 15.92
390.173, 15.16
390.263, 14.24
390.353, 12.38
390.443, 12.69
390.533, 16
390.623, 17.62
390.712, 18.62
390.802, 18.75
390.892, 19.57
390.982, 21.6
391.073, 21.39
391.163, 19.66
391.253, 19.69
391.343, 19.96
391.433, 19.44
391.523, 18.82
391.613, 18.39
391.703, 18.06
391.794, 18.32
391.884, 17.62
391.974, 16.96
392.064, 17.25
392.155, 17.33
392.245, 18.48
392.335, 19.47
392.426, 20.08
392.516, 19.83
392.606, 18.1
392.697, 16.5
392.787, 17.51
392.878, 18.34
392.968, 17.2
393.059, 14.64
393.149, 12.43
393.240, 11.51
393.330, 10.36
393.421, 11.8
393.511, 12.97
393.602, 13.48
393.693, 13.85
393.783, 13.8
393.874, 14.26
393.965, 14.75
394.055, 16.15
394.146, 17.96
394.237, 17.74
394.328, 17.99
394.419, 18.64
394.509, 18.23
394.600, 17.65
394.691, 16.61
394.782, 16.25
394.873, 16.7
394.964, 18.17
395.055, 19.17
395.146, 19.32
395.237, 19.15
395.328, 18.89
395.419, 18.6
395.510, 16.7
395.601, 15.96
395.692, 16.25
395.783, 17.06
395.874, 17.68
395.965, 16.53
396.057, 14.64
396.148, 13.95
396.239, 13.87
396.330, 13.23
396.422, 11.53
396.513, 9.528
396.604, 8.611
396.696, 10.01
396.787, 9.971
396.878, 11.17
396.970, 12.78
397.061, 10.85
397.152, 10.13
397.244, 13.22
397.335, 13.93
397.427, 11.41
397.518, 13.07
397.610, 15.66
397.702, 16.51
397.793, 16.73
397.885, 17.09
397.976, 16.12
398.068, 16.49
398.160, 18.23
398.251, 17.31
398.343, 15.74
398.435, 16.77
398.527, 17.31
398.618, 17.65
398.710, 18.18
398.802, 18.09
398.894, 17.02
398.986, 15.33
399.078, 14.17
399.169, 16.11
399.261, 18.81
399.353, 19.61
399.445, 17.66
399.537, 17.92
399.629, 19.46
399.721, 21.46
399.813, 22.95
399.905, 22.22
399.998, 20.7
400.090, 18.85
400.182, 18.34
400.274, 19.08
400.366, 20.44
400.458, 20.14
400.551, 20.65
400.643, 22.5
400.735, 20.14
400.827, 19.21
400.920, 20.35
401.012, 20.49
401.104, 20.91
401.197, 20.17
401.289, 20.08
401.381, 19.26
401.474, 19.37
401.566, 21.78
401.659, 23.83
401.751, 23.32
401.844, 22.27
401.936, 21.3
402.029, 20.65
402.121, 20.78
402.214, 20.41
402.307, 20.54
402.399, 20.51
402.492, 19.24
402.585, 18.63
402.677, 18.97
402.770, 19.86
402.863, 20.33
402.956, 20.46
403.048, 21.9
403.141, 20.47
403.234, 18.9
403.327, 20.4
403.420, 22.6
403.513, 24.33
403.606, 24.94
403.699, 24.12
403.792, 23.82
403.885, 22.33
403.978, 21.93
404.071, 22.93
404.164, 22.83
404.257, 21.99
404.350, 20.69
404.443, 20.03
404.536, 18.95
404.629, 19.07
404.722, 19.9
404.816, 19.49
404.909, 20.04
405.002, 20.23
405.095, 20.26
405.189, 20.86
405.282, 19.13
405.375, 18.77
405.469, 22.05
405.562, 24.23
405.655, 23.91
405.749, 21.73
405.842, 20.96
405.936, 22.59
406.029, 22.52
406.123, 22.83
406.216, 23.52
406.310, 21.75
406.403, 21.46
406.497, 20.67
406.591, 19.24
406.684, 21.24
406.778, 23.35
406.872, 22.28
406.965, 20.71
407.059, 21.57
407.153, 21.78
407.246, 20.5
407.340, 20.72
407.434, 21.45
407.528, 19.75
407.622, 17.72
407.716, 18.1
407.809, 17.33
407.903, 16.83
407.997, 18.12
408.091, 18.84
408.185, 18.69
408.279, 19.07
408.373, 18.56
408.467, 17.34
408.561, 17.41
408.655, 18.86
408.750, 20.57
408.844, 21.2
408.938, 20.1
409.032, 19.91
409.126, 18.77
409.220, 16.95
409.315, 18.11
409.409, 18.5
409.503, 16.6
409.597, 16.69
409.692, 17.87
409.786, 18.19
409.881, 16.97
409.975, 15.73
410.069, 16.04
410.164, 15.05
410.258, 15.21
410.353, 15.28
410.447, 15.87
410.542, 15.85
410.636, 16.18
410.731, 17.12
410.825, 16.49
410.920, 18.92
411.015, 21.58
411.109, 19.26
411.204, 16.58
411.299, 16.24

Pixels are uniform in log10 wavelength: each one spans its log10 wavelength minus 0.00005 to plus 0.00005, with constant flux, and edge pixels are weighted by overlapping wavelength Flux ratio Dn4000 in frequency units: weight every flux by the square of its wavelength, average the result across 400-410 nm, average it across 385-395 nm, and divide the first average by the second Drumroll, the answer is 1.37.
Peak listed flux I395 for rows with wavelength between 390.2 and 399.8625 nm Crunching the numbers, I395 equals 22.95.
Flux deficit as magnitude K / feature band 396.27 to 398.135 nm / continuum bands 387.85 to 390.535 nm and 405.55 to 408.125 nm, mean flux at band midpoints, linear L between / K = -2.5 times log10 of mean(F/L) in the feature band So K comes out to 0.29 mag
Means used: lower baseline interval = 13.5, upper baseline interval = 20.9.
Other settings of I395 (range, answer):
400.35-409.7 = 24.94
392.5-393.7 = 19.83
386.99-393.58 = 21.6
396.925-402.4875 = 23.83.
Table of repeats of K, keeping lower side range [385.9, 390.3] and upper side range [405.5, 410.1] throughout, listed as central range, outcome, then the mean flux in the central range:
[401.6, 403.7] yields -0.148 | 21.2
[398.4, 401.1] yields -0.077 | 19.1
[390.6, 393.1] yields -0.177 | 18.6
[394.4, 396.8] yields 0.065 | 15.7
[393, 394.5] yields 0.114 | 14.6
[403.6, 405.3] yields -0.123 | 21.2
